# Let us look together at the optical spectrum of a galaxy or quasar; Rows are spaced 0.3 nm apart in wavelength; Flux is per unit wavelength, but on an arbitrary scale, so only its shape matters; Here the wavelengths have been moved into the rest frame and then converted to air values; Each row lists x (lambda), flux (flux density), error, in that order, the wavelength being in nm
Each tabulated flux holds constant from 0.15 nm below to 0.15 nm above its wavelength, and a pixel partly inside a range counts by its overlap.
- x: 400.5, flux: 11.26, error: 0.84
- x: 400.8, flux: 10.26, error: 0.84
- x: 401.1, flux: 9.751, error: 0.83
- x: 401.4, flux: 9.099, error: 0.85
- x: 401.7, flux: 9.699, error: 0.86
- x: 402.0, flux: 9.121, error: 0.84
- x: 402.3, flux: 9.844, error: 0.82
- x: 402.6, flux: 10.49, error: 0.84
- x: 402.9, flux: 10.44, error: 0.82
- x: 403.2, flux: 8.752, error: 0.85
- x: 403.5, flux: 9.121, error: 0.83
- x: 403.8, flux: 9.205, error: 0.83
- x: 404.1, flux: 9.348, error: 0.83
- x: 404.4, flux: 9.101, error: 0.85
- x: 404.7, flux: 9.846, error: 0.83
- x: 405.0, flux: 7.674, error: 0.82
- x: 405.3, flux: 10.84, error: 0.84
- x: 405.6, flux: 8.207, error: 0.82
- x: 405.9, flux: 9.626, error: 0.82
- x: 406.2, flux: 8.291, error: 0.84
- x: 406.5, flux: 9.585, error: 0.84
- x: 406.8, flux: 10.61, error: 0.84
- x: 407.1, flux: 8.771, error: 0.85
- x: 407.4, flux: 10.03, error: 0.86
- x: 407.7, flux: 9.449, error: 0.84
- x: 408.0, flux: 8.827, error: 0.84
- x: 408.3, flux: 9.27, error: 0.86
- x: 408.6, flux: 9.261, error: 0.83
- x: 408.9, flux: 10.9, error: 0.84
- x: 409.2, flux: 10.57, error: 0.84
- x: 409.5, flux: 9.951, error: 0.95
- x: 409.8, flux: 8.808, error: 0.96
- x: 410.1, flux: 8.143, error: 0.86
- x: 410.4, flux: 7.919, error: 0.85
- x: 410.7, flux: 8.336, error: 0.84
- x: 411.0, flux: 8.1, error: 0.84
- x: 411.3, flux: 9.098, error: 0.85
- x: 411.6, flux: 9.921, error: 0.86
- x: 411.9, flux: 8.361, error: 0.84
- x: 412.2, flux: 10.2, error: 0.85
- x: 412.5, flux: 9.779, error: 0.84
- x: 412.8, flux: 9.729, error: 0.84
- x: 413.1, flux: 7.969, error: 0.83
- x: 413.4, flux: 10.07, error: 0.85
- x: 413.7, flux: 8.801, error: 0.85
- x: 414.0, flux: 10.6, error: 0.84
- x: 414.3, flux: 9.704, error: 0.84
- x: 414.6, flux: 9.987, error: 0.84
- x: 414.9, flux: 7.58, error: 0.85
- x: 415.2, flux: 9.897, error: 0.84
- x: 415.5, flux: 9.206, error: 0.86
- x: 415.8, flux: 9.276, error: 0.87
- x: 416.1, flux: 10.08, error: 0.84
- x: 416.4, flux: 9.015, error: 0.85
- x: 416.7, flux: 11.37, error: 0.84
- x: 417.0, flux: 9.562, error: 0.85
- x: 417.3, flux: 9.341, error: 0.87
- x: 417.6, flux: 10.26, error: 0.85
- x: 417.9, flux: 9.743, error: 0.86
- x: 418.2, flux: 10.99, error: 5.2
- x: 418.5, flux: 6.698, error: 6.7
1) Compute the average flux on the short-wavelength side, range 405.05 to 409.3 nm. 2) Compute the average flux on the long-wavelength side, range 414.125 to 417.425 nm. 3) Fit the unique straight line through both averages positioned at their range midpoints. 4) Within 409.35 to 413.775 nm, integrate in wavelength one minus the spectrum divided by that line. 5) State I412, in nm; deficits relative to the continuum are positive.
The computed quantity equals 0.245 nm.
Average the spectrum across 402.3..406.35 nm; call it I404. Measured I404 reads 9.32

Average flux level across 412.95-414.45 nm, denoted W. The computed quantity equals 9.43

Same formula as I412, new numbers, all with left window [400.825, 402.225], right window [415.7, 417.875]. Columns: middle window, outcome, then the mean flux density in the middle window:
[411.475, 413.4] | 0.07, 9.38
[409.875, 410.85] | 0.15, 8.18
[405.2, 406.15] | 0.02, 9.36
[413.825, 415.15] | 0.04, 9.49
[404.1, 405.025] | 0.05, 9.11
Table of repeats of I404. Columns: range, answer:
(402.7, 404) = 9.42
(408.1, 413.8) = 9.22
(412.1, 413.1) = 9.6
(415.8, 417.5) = 9.83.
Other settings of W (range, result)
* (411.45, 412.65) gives 9.57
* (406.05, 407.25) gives 9.31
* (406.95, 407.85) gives 9.42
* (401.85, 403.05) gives 9.97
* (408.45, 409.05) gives 10.1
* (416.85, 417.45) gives 9.45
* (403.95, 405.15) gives 8.99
